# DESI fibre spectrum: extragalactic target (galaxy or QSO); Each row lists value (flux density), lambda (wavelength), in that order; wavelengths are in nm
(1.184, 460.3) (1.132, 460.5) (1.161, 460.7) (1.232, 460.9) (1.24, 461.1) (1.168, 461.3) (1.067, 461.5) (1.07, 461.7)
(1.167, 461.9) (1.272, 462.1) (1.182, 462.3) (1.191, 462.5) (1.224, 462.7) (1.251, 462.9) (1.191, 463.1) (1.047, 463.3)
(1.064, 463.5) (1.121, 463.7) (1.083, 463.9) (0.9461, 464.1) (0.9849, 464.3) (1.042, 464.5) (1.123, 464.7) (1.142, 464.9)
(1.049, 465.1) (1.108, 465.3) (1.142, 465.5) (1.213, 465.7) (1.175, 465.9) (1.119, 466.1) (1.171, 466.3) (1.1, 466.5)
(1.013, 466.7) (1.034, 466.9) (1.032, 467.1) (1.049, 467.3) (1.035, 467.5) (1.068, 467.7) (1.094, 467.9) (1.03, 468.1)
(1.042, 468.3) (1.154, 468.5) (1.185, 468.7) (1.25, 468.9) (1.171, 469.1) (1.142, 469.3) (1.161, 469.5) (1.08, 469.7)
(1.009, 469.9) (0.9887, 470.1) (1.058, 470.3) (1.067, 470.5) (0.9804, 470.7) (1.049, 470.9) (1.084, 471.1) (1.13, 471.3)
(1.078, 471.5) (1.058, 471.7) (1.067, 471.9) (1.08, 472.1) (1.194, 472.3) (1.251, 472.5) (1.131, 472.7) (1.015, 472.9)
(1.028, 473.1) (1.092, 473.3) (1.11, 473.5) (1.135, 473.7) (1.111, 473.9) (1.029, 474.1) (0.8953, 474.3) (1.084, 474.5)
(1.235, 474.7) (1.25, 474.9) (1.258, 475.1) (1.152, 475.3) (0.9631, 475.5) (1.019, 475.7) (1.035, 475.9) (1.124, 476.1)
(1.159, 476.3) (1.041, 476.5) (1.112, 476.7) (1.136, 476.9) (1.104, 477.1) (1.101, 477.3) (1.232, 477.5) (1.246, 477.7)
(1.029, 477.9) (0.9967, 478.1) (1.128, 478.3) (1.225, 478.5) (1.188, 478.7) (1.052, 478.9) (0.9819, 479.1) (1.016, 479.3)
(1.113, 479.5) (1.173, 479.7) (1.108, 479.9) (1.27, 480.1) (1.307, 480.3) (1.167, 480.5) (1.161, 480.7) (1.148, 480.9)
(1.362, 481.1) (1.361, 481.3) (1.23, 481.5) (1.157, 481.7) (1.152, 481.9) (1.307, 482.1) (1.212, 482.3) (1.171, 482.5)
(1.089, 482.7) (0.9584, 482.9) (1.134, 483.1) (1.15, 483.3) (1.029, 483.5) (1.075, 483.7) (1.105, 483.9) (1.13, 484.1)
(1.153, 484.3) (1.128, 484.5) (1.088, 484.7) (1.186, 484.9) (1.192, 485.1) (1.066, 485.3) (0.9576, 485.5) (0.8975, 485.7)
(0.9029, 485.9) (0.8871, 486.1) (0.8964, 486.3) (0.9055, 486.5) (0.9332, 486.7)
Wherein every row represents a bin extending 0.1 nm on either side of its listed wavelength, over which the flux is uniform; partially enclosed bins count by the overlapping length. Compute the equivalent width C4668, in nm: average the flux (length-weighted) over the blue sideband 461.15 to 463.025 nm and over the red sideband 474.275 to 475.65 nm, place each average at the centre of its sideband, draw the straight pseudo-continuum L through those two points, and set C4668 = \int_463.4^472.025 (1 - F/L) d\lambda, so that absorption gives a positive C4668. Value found 0.53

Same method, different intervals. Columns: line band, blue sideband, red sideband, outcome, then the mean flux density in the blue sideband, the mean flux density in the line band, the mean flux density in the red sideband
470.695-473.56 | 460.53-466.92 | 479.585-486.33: 0.091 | 1.13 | 1.09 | 1.13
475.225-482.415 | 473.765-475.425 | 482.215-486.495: -0.323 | 1.12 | 1.15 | 1.06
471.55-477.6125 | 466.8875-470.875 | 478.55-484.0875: 0.047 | 1.08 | 1.11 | 1.15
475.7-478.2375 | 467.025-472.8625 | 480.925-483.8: 0.068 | 1.09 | 1.11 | 1.17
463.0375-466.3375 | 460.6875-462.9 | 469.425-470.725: 0.109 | 1.18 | 1.1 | 1.05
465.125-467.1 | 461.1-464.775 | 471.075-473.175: 0.009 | 1.13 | 1.11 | 1.1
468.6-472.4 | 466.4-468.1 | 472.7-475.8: -0.091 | 1.05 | 1.1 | 1.09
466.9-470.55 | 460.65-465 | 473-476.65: 0.088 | 1.13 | 1.09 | 1.1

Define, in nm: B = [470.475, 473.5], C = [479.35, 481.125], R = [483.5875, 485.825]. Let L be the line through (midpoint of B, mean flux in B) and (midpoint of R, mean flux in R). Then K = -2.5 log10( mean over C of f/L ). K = -0.10 mag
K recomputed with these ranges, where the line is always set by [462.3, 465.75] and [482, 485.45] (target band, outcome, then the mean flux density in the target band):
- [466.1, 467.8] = 0.05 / 1.07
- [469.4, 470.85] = 0.07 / 1.05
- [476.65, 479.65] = 0.01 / 1.11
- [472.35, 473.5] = 0.01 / 1.11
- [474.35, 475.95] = 0.00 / 1.12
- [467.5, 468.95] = 0.01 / 1.11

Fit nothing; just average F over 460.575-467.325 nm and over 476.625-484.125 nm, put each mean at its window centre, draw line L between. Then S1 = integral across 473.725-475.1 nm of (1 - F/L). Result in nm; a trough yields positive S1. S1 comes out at 0.03 nm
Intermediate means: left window 1.12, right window 1.15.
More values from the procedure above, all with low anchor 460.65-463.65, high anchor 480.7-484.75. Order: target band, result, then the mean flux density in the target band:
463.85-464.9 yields 0.111 nm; 1.04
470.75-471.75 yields 0.075 nm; 1.08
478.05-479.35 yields 0.078 nm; 1.09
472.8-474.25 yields 0.118 nm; 1.07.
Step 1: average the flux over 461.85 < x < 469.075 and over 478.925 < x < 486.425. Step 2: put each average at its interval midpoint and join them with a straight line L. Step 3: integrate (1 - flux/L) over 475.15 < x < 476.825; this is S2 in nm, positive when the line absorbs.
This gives 0.05 nm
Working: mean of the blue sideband 1.11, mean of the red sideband 1.12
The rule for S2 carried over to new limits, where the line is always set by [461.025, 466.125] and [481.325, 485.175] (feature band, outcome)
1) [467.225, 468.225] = 0.068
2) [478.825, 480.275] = 0.035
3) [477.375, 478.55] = 0.001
